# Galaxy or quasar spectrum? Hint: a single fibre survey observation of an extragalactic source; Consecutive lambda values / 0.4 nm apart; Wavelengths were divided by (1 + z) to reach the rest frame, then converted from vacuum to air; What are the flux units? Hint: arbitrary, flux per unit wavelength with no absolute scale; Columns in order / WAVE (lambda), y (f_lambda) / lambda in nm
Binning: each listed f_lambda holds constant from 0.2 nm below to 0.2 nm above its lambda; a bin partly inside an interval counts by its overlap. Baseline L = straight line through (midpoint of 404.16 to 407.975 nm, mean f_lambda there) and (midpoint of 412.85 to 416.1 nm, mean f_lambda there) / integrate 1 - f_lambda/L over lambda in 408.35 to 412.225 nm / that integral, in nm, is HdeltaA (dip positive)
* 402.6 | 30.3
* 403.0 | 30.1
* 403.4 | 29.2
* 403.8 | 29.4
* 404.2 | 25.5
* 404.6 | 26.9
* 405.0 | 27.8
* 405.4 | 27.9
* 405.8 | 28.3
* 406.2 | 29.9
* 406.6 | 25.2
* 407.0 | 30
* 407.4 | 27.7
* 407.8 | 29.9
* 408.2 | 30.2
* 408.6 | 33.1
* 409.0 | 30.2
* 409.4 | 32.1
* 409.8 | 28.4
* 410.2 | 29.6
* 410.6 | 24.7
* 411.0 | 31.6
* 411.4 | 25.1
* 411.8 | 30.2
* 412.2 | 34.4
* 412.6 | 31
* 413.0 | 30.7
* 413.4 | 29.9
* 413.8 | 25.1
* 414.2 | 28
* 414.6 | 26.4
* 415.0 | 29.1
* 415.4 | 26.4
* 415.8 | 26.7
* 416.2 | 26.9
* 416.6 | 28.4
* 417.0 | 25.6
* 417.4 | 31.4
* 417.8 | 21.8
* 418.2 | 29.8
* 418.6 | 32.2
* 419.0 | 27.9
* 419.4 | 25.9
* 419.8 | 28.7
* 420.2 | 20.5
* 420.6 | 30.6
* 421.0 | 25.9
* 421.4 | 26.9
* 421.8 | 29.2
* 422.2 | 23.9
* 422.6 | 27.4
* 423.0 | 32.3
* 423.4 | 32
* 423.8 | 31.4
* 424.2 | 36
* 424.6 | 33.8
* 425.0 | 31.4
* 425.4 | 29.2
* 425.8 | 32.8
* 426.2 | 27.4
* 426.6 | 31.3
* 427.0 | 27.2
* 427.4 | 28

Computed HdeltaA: -0.26 nm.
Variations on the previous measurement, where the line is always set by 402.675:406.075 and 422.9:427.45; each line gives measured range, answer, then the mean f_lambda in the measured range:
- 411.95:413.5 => -0.11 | 31.6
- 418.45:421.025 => 0.25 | 27.4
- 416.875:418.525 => 0.14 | 27.6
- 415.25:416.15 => 0.10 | 26.6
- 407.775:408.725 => -0.08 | 31.1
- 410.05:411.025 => 0.04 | 28.1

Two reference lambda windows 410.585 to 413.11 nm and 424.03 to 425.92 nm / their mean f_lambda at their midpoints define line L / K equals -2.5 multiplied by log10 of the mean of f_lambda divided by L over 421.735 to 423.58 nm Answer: 0.115 mag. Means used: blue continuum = 30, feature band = 28.9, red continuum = 32.6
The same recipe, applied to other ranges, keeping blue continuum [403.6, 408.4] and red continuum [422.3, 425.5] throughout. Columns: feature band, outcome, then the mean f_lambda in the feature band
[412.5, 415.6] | 0.055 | 28.2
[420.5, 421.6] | 0.128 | 27.5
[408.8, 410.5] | -0.032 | 29.8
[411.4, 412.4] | -0.056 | 30.9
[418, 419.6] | 0.059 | 28.9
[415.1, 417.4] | 0.107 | 27.3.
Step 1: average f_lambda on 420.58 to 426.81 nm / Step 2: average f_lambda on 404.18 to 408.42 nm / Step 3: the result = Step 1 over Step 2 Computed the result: 1.06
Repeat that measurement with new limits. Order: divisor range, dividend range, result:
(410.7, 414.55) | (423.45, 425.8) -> 1.10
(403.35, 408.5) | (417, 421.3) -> 0.96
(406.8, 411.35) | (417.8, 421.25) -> 0.92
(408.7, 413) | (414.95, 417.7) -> 0.92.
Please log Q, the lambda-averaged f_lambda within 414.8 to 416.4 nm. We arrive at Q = 27.3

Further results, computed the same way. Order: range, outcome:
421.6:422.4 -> 26.5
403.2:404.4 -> 28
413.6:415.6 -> 27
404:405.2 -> 26.7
